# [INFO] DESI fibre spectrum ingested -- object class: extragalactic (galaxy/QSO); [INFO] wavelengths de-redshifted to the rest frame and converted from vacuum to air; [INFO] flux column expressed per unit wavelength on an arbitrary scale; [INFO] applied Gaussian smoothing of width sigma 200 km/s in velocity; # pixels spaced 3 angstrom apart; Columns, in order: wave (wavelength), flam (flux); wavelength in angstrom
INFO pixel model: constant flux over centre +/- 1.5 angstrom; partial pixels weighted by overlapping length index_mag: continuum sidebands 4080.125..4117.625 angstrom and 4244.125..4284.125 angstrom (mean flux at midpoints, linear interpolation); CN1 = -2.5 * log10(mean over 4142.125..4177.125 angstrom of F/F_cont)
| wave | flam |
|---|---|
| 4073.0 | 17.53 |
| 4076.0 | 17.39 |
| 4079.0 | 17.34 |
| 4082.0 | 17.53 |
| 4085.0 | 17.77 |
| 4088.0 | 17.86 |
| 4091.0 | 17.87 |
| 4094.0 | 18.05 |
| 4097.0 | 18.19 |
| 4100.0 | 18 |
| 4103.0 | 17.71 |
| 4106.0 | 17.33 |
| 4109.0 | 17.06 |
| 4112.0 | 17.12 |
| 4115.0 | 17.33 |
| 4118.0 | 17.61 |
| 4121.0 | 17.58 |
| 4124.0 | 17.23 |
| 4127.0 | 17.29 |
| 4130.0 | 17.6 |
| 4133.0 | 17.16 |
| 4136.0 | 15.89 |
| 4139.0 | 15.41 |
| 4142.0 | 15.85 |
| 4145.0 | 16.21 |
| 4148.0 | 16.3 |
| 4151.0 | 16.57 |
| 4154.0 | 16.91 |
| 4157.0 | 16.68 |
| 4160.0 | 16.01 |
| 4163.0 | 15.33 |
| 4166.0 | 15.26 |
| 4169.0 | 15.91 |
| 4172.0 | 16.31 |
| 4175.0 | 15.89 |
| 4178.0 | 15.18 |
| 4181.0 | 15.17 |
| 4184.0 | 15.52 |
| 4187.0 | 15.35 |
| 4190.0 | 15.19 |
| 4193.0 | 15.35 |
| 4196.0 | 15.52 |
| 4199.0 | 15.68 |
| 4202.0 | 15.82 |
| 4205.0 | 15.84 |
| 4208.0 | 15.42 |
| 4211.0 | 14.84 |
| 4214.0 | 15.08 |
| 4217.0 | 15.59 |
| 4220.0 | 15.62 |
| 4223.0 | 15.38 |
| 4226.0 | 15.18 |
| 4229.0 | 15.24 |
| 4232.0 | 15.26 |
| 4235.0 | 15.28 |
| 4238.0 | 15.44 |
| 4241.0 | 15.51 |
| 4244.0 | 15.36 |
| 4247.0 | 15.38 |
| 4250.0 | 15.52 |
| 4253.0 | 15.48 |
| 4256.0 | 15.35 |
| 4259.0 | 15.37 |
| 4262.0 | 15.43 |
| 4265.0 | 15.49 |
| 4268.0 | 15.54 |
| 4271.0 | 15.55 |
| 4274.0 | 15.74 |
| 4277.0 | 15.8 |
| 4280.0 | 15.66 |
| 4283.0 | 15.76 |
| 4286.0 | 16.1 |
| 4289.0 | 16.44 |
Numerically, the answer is 0.05 mag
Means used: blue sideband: 17.6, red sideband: 15.5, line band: 16.1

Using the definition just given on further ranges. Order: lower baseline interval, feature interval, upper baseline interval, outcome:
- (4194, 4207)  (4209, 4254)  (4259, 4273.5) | 0.018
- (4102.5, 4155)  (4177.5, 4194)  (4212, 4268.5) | 0.057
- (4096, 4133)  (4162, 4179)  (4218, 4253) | 0.057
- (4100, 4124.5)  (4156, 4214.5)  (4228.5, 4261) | 0.050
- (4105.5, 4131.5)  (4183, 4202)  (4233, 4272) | 0.057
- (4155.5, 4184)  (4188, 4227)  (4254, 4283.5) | 0.017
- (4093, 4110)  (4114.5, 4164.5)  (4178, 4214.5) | 0.011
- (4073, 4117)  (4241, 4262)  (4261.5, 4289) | 0.038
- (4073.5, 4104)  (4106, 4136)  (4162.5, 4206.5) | -0.015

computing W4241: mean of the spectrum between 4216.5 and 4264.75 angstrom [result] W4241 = 15.4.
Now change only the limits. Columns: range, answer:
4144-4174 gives 16.1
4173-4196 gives 15.4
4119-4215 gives 16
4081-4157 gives 17.2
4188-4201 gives 15.4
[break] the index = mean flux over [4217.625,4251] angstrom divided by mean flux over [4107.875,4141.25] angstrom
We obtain 0.90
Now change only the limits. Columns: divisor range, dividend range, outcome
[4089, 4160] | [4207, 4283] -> 0.90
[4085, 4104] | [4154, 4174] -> 0.89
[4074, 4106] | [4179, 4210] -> 0.87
